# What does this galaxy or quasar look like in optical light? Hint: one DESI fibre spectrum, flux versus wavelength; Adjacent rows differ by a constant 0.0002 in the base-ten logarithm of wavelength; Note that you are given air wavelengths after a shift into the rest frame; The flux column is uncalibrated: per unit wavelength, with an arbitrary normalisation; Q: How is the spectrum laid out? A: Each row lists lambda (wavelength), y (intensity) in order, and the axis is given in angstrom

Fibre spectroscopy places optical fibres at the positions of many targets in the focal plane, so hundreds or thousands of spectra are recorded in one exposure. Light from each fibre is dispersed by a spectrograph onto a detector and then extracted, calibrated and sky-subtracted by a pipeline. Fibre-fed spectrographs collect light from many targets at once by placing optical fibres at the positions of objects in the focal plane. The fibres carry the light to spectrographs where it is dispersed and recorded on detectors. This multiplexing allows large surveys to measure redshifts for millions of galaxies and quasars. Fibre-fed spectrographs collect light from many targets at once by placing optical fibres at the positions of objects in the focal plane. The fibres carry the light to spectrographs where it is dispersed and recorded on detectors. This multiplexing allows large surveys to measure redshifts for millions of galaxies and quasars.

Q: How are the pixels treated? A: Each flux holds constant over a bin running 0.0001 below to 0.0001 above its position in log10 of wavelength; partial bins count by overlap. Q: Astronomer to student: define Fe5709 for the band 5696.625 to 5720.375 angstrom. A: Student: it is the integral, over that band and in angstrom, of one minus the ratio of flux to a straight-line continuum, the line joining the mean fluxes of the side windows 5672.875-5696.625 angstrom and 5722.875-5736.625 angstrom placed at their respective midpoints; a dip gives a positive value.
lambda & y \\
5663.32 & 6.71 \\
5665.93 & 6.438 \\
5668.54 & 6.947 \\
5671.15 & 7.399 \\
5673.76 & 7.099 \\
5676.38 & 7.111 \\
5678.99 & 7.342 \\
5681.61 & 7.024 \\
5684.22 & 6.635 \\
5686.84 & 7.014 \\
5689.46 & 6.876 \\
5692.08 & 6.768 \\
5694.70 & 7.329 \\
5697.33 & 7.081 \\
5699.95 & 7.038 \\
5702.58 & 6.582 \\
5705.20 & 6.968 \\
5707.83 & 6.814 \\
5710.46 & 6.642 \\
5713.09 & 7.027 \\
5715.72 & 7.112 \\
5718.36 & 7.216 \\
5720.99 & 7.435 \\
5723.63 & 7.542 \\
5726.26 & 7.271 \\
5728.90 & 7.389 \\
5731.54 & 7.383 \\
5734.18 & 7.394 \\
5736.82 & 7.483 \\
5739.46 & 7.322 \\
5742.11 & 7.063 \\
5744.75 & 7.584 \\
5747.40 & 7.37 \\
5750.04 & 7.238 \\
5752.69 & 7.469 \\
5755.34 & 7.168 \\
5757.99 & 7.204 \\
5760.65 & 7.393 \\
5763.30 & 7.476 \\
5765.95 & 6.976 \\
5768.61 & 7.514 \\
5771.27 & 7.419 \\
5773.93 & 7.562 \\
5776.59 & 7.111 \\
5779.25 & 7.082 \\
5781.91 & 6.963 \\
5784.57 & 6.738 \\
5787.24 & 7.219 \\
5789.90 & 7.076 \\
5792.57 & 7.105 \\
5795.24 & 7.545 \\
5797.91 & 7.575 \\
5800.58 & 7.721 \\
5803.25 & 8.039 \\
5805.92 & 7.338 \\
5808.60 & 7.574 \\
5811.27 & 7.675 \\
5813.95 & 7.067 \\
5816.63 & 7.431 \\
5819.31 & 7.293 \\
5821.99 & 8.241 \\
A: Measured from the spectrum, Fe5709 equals 0.9 angstrom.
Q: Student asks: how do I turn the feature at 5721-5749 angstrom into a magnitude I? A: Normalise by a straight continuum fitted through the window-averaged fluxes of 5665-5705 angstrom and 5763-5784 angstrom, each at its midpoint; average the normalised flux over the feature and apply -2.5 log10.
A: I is -0.04 mag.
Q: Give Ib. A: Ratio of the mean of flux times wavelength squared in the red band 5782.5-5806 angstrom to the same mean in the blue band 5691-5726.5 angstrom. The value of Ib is 1.08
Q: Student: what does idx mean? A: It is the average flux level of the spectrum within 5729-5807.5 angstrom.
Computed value 7.33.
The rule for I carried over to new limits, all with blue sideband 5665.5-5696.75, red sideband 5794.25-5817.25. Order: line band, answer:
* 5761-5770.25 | 0.01 mag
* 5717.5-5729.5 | -0.03 mag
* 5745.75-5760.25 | 0.00 mag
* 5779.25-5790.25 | 0.07 mag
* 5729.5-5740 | -0.02 mag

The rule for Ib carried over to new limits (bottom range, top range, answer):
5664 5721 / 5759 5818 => 1.09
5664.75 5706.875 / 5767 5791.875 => 1.06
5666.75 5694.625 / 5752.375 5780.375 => 1.07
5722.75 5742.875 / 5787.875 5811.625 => 1.04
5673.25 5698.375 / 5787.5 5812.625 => 1.11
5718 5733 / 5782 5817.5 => 1.03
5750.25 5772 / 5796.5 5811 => 1.06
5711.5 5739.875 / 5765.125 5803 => 1.02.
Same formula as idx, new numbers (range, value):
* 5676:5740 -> 7.11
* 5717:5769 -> 7.34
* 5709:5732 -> 7.21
